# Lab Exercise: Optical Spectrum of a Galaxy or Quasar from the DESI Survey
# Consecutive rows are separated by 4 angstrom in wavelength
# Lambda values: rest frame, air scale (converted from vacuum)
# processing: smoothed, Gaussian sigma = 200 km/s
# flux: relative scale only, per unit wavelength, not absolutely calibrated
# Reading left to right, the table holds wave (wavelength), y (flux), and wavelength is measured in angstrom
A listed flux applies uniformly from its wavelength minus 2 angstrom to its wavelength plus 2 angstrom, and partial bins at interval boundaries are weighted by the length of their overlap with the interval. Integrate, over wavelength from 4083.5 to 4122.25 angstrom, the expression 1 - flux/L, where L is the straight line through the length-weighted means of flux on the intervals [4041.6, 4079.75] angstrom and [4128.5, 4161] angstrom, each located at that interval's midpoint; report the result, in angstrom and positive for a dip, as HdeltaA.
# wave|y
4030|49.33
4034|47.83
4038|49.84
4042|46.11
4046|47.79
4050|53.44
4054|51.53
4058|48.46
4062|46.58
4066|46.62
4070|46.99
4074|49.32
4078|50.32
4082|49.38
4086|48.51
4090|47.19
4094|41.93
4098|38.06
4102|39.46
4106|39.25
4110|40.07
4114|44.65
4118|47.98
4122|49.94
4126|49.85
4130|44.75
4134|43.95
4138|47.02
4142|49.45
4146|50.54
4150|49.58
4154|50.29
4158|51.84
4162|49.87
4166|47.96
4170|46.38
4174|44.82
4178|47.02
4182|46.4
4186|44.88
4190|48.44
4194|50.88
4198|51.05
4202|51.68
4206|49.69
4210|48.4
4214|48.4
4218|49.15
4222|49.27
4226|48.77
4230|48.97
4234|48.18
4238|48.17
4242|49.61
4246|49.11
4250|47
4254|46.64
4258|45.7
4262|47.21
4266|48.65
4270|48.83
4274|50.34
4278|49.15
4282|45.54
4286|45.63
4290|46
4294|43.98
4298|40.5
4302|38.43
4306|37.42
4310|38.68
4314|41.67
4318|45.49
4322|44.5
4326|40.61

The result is 4.1 angstrom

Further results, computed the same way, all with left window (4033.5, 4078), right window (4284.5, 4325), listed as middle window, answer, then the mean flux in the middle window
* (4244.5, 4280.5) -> -4.0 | 48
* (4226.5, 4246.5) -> -2.2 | 48.8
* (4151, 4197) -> -2.6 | 48.2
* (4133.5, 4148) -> -0.5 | 48.1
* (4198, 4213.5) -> -1.8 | 49.9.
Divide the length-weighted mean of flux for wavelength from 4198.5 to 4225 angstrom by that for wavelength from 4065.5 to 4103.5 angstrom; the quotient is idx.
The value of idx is 1.1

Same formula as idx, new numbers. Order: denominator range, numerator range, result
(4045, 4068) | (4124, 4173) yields 0.98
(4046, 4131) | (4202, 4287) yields 1.04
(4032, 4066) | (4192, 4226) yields 1.02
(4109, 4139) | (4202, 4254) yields 1.06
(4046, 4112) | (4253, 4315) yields 0.97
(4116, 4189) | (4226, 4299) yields 0.99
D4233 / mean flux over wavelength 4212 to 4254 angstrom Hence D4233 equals 48.6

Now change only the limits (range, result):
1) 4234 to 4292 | 47.7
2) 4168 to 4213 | 48.2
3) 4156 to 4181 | 47.9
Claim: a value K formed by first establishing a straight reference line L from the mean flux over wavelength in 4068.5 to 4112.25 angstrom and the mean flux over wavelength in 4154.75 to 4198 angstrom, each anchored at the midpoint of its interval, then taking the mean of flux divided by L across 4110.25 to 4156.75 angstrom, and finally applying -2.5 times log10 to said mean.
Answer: -0.03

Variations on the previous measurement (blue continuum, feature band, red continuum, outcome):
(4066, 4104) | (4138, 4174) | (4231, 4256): -0.05 mag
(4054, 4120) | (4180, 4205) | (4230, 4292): -0.05 mag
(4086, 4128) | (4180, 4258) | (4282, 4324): -0.13 mag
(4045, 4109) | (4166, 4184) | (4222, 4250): 0.03 mag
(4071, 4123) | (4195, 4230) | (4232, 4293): -0.06 mag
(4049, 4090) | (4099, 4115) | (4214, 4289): 0.20 mag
